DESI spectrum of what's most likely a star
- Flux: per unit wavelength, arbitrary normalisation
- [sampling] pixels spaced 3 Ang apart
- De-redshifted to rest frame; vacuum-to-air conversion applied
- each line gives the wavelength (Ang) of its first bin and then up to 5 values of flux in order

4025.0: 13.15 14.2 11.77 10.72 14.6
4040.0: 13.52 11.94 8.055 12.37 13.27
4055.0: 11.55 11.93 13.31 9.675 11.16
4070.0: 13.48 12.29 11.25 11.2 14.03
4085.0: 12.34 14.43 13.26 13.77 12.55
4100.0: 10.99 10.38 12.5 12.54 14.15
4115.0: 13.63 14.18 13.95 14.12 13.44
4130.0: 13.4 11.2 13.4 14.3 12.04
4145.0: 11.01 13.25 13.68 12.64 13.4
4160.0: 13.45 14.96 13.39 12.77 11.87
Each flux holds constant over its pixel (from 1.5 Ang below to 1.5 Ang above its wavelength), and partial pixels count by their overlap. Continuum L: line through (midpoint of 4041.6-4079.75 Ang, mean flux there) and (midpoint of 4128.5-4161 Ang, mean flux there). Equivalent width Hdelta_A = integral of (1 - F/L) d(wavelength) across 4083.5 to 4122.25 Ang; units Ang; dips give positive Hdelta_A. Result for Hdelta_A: -2.19 Ang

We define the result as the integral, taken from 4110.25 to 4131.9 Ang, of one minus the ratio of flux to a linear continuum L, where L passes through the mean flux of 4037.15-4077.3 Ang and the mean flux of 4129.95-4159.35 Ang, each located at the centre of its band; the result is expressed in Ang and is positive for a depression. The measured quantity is -2.1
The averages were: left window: 11.9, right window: 12.8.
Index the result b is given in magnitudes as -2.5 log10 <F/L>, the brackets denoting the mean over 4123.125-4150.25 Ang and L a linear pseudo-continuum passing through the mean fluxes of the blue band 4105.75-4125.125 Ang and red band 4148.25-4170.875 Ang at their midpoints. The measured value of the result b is 0.05 mag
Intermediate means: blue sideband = 13.6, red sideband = 13.4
